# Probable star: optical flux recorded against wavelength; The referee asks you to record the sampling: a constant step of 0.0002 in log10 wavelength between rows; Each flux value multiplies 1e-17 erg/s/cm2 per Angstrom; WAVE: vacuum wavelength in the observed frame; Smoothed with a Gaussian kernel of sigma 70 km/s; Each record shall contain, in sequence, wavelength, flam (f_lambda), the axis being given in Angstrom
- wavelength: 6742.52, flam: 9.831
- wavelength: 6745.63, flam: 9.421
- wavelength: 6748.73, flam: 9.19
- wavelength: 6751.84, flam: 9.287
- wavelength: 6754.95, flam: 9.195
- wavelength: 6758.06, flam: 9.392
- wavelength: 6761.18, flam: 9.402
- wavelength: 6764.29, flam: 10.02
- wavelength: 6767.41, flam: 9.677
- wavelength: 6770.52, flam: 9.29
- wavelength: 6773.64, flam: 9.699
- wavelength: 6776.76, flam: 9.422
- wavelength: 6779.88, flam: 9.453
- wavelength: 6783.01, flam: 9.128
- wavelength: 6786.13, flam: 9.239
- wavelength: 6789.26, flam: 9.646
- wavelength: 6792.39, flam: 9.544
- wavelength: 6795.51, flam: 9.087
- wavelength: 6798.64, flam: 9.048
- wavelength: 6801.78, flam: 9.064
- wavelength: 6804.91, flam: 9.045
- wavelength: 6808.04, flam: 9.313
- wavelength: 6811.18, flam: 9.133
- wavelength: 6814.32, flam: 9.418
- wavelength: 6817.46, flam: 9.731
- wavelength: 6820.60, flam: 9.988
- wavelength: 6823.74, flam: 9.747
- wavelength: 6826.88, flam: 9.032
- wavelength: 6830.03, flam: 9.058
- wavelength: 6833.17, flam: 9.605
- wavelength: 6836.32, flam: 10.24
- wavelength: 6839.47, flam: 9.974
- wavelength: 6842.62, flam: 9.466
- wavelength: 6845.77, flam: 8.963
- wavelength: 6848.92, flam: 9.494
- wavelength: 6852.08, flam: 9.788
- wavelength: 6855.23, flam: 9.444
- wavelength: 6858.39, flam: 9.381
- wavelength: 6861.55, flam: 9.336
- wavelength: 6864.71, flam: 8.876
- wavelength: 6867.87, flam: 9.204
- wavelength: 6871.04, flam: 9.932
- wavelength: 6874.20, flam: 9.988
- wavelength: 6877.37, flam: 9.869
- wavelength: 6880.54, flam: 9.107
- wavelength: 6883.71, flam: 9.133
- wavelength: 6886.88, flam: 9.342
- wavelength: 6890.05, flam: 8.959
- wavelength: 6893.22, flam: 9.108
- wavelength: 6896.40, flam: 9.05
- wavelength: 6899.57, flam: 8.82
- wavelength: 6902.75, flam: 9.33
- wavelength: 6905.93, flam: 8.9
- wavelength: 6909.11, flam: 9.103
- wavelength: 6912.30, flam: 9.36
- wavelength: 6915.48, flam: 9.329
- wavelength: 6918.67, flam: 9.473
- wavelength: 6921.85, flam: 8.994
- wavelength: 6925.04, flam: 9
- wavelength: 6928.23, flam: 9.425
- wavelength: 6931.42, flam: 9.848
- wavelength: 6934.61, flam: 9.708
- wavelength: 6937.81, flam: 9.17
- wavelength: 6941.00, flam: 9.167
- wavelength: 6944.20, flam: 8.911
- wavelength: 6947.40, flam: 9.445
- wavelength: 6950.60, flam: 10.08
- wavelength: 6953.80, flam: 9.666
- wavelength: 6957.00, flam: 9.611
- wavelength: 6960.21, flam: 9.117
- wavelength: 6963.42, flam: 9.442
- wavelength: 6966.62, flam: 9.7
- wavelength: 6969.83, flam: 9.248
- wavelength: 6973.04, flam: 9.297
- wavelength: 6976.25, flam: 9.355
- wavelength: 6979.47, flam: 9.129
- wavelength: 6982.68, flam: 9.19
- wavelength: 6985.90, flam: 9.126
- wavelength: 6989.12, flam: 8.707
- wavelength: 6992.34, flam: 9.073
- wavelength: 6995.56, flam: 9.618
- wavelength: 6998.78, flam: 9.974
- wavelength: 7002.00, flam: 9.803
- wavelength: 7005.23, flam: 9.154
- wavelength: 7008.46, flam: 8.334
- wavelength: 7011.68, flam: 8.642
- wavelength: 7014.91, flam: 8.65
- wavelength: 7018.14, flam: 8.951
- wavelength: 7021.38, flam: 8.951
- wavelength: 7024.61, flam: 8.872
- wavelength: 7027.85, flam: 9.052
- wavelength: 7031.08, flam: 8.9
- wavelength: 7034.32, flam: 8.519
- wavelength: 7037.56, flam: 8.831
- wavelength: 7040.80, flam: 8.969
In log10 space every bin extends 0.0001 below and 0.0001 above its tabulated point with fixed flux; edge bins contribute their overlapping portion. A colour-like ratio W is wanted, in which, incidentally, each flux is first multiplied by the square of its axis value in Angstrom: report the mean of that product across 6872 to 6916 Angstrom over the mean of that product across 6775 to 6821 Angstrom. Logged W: 1.0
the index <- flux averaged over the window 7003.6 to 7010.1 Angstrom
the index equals 8.75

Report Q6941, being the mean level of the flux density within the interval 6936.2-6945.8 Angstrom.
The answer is 9.08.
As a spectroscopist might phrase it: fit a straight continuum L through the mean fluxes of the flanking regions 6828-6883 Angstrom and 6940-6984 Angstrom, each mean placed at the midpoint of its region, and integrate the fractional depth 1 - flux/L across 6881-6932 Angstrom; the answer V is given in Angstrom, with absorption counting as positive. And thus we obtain 1.4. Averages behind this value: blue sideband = 9.5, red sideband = 9.39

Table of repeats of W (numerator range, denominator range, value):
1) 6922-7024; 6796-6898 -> 1.02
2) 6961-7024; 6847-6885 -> 1.01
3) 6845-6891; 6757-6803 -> 1.03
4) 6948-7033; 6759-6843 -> 1.03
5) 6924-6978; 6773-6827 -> 1.05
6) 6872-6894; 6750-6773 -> 1.03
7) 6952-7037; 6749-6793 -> 1.03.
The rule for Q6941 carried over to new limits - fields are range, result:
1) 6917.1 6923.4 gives 9.24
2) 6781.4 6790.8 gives 9.33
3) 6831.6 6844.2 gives 9.82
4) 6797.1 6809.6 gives 9.12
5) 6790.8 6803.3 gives 9.19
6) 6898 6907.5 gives 9.02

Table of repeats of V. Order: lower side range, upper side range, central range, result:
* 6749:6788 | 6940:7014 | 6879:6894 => 0.3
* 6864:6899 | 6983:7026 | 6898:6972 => -1.0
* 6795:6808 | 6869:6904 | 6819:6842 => -1.2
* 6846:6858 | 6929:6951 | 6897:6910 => 0.6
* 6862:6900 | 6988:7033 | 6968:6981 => -0.2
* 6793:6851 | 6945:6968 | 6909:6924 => 0.4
